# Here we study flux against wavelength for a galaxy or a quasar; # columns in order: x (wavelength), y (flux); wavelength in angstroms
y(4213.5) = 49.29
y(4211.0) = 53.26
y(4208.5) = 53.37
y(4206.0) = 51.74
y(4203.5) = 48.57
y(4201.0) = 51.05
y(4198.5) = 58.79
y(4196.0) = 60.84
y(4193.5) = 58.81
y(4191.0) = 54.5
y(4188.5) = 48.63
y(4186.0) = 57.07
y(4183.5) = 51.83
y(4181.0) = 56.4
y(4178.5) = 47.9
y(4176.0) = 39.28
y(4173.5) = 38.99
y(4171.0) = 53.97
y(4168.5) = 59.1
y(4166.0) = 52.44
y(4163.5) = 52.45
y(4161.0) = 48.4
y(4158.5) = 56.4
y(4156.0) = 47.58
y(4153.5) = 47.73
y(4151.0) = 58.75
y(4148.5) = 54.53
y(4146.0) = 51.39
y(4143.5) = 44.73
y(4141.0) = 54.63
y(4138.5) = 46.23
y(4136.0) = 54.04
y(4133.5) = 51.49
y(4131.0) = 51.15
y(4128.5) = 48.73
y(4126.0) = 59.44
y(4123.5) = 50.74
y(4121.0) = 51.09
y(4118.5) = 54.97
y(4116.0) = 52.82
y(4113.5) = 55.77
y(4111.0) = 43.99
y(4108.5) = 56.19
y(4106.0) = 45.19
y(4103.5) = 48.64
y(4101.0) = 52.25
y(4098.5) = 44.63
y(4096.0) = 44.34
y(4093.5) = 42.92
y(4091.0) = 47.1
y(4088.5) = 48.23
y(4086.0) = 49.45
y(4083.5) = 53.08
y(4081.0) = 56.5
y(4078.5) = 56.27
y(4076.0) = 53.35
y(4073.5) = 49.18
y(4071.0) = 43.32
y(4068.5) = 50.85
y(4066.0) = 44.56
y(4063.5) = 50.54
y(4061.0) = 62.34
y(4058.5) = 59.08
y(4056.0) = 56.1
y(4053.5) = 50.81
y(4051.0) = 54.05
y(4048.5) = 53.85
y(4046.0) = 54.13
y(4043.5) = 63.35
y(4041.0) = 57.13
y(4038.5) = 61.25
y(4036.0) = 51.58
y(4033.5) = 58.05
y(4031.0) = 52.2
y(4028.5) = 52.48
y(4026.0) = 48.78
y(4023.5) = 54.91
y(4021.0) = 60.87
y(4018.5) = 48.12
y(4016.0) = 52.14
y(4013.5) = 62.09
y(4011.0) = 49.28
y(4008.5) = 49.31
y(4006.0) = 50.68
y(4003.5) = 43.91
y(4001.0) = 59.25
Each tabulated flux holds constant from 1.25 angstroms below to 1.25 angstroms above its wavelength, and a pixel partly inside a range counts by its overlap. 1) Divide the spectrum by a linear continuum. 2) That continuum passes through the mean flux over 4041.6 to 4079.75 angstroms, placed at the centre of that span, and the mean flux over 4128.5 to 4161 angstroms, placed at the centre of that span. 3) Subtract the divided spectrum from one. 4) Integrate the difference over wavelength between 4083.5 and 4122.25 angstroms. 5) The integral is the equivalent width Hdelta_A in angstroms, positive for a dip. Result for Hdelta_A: 2.3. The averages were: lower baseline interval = 53.5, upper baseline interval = 51.3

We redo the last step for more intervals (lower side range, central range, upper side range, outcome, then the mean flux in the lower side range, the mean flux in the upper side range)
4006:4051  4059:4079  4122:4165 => 0.8 angstroms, 54.5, 51.7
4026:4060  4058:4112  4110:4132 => 3.8 angstroms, 55.5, 52.2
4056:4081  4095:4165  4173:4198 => 1.7 angstroms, 52.6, 52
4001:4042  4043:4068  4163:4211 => -0.6 angstroms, 53.5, 52.4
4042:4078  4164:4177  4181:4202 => 1.4 angstroms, 53.3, 55.3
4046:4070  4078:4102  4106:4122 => 1.5 angstroms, 53.5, 51.9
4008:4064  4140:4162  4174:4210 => 0.7 angstroms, 55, 52.5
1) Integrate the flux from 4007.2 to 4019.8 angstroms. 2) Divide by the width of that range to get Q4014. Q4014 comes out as 52.2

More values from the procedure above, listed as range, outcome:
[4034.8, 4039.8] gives 56.5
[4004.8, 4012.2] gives 49.8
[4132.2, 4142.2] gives 51.6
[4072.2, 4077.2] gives 51.2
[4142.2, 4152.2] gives 52.3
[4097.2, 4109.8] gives 49.3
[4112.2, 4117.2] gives 54.2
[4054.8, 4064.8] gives 57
